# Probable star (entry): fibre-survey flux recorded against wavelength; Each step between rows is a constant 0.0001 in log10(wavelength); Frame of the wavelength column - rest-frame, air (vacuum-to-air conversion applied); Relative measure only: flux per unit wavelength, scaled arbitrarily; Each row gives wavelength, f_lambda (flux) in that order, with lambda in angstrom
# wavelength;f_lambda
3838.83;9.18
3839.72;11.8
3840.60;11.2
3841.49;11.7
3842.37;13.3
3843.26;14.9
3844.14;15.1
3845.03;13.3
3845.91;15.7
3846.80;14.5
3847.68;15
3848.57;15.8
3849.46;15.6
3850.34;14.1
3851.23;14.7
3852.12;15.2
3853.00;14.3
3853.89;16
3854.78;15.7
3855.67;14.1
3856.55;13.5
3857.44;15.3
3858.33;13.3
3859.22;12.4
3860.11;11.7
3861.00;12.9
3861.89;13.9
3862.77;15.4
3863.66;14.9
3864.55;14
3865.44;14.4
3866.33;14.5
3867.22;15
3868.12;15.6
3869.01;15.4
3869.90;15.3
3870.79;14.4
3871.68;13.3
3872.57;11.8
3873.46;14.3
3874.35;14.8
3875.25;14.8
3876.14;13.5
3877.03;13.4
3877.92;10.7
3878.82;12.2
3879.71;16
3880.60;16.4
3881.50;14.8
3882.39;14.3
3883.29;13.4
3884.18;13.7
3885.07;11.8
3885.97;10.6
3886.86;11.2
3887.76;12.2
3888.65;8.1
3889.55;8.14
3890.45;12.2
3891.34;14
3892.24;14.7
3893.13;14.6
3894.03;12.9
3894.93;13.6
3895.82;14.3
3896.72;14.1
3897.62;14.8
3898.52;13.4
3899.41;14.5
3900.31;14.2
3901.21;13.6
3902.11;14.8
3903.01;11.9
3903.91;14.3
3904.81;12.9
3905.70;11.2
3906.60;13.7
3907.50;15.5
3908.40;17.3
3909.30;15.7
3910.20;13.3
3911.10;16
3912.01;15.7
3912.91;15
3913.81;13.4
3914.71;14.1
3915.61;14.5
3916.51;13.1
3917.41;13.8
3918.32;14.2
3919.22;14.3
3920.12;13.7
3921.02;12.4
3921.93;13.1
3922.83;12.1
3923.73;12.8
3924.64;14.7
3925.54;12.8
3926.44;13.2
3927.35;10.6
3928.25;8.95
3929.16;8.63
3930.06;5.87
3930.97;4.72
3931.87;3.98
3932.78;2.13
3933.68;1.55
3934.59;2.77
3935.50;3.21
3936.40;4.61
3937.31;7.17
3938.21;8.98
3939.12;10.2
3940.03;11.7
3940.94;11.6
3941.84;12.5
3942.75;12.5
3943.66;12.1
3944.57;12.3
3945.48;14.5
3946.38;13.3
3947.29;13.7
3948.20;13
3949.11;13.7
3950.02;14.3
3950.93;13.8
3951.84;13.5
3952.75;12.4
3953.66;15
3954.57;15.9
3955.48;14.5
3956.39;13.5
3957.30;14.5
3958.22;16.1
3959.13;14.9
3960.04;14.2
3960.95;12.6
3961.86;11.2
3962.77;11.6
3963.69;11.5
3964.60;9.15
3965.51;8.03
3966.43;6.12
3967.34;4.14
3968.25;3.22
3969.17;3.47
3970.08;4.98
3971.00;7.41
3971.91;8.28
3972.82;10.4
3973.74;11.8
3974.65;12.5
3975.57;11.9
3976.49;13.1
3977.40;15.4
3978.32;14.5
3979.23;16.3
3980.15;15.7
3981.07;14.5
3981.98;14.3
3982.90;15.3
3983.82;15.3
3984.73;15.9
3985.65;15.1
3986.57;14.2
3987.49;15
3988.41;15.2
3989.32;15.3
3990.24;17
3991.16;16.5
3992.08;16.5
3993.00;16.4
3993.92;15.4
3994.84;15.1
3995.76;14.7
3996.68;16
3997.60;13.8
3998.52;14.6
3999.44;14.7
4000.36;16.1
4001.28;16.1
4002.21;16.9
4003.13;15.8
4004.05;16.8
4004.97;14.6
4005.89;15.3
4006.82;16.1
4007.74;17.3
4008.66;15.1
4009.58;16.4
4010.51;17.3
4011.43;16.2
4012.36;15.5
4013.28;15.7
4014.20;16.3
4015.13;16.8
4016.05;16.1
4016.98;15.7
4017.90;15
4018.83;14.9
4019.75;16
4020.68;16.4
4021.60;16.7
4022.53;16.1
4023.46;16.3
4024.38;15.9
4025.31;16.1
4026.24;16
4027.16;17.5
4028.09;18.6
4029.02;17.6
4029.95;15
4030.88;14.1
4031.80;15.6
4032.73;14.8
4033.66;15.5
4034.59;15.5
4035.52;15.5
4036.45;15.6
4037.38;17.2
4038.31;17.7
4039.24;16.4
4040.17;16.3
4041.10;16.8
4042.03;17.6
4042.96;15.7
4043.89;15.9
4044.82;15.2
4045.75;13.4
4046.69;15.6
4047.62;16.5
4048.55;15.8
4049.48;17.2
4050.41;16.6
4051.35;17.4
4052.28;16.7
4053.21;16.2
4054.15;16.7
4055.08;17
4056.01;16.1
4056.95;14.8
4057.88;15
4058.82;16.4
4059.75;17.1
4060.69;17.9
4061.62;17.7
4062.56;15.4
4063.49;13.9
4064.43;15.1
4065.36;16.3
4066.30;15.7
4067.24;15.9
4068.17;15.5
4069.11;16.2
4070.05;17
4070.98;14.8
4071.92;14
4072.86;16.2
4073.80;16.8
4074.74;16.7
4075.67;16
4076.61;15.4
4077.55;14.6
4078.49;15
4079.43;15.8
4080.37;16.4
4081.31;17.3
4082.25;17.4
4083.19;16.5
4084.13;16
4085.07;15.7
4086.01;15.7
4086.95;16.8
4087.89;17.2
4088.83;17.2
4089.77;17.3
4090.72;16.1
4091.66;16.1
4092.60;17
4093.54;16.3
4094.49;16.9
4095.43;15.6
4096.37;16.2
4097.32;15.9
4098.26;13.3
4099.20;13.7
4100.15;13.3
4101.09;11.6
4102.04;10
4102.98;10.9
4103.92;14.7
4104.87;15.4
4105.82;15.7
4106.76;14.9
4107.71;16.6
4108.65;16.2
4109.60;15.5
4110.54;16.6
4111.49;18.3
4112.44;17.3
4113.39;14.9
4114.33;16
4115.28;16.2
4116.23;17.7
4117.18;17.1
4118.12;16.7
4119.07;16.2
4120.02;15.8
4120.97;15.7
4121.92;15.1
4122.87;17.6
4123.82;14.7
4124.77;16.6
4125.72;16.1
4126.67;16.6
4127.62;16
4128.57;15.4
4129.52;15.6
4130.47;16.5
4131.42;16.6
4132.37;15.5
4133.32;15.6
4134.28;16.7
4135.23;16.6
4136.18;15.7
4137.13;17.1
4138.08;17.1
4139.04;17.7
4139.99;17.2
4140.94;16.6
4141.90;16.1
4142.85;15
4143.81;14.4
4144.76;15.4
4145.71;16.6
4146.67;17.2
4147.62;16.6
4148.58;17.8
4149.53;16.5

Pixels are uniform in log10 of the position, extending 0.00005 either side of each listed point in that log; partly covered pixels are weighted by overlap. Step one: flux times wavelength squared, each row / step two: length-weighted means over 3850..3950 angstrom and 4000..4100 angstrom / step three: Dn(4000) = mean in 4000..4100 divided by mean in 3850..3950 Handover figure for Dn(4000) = 1.4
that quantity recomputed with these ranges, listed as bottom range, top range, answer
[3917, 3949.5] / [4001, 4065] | 1.64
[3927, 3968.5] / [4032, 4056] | 1.64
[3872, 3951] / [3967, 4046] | 1.28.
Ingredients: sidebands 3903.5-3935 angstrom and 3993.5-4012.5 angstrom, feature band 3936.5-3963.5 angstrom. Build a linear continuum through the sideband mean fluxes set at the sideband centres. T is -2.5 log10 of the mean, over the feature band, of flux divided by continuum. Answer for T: 0.04 mag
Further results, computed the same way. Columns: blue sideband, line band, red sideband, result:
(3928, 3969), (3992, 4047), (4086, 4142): -0.25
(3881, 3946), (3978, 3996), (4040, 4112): -0.13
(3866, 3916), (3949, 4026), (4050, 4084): 0.07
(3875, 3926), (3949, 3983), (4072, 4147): 0.20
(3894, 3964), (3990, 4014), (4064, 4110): -0.15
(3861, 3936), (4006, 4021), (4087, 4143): -0.12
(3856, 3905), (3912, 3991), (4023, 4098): 0.24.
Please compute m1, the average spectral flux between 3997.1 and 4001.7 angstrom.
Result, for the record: 15.1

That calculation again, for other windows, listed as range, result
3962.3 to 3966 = 10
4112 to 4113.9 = 16.1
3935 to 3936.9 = 3.96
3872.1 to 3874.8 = 13.6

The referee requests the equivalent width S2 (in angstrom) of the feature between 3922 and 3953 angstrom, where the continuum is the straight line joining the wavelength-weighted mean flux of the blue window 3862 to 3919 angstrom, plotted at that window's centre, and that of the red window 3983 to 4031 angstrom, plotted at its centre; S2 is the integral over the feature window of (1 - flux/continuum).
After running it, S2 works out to 9.6 angstrom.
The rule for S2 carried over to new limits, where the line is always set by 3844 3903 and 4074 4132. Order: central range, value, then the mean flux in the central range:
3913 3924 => 0.6 angstrom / 13.5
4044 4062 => -1.0 angstrom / 16.3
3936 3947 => 2.6 angstrom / 11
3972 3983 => 0.9 angstrom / 13.6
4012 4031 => -1.3 angstrom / 16.1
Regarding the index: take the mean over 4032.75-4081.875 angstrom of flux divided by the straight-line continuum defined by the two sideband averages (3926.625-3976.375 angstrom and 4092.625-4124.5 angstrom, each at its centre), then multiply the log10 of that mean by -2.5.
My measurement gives -0.17 mag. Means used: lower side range 10.1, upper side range 15.4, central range 16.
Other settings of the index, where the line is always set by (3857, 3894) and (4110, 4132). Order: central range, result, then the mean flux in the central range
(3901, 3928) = 0.01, 13.8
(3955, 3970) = 0.36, 10.4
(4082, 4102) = 0.02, 15.7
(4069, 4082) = -0.01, 15.9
